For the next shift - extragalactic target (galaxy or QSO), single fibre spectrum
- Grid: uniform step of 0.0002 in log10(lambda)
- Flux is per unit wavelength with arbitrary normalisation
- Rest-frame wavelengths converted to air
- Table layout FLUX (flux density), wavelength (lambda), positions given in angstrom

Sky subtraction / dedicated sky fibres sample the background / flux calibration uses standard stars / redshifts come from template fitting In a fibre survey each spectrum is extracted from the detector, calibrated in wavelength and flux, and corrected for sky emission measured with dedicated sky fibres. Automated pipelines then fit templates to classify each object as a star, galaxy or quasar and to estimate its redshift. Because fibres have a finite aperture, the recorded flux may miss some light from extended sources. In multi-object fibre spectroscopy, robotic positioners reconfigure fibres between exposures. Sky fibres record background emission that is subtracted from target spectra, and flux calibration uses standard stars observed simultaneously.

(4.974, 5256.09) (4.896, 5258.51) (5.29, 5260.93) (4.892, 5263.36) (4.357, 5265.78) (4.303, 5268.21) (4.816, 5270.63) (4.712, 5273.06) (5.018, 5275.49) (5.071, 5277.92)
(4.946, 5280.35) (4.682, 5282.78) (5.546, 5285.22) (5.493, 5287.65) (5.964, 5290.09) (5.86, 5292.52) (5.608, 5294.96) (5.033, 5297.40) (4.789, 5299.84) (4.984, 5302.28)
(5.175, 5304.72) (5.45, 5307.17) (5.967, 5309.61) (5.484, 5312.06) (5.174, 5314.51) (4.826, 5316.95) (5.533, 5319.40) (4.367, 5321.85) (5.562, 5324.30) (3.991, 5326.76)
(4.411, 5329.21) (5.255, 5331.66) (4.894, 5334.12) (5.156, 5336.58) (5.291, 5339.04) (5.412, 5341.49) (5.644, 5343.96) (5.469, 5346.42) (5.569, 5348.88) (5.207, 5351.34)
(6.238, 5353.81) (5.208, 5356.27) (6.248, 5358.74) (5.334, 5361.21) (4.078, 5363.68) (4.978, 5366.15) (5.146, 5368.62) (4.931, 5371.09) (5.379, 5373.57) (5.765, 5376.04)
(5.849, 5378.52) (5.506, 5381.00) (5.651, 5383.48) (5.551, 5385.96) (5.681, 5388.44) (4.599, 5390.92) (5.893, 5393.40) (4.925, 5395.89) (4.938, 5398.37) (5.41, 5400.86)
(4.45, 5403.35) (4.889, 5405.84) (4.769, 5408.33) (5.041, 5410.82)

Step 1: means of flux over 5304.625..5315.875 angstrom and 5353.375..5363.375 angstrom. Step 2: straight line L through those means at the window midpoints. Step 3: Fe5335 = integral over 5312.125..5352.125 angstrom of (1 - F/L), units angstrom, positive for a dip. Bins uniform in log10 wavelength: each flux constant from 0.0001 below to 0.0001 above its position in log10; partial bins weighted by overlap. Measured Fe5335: 2.8 angstrom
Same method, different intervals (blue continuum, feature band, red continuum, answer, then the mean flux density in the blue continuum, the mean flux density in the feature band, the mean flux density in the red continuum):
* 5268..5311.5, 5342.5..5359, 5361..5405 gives -1.3 angstrom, 5.22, 5.62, 5.22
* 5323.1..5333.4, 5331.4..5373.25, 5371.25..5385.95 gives -1.1 angstrom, 4.81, 5.3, 5.57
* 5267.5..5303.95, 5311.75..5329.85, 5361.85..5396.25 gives 1.0 angstrom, 5.14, 4.91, 5.29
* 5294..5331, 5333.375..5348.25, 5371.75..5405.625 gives -0.4 angstrom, 5.09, 5.33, 5.33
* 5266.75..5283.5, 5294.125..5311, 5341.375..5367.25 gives -0.9 angstrom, 4.79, 5.28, 5.4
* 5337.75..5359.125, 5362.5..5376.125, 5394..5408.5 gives 0.8 angstrom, 5.56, 4.99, 4.95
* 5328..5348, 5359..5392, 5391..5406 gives -1.2 angstrom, 5.2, 5.3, 5.06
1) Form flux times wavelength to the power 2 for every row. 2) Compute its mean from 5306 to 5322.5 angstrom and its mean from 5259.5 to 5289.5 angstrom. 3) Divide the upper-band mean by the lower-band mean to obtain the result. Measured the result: 1.1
